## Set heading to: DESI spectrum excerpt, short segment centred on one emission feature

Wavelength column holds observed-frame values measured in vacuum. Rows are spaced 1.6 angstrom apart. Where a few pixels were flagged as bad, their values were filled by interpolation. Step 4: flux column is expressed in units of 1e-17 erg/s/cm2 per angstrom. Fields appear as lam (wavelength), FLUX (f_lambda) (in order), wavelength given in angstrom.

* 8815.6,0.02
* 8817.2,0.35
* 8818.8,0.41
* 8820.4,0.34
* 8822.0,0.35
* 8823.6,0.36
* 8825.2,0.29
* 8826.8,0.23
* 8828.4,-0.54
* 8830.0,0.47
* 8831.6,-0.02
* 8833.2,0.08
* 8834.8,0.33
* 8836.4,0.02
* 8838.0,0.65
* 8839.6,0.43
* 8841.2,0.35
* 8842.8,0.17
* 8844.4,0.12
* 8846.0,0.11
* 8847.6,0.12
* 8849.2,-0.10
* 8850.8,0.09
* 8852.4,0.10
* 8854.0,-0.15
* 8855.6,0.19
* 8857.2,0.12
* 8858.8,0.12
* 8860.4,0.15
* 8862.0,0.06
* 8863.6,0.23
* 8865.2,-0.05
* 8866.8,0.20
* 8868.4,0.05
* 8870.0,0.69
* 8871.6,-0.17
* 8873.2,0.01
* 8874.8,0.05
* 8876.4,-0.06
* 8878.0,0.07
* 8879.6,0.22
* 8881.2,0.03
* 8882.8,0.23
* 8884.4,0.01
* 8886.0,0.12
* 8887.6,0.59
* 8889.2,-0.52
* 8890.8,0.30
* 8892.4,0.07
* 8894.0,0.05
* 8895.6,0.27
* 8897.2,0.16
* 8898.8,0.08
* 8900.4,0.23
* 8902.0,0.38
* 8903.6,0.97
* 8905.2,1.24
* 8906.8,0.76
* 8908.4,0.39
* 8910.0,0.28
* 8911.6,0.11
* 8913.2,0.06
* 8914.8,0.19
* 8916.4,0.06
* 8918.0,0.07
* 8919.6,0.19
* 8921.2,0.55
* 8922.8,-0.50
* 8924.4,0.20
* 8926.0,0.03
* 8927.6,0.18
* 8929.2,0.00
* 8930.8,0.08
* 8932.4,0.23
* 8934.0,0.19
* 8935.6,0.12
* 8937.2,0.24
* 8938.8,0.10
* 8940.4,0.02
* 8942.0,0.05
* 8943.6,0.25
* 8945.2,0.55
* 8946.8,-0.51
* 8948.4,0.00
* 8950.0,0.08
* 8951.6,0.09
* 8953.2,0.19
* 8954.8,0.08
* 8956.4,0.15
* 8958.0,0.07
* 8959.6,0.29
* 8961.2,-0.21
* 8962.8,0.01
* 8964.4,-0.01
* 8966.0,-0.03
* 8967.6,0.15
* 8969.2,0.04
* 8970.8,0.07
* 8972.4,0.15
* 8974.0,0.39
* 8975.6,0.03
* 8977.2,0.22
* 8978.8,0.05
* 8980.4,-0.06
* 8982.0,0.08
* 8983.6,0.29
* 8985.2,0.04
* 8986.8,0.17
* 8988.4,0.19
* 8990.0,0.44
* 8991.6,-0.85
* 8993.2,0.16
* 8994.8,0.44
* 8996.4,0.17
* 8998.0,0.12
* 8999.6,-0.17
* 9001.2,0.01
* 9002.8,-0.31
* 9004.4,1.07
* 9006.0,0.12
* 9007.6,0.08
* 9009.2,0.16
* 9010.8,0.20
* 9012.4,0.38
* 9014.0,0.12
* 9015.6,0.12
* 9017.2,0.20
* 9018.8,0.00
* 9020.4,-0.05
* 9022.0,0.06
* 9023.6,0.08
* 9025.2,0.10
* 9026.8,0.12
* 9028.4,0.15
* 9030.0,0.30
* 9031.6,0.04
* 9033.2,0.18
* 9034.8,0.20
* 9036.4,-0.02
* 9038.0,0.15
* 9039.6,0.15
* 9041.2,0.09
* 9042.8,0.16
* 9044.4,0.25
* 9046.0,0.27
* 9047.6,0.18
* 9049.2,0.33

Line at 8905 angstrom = [O III]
